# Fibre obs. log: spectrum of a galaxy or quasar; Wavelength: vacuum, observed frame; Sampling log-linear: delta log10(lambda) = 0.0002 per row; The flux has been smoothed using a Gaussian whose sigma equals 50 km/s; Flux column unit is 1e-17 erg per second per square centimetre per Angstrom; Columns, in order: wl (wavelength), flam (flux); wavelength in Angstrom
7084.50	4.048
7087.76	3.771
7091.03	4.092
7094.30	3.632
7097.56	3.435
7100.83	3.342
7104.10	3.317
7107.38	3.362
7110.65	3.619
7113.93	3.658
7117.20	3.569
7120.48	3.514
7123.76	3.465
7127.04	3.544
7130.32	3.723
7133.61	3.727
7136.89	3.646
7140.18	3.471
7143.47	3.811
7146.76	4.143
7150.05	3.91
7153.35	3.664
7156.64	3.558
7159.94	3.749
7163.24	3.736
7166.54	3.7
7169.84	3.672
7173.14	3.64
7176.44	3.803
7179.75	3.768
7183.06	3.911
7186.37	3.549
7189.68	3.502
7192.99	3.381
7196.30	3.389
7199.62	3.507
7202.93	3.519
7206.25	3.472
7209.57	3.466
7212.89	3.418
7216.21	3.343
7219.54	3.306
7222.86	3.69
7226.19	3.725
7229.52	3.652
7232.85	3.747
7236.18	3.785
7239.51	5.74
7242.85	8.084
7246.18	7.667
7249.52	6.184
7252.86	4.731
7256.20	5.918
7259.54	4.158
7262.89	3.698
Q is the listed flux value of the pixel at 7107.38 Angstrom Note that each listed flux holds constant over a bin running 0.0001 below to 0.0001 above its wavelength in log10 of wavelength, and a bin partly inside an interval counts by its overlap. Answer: 3.362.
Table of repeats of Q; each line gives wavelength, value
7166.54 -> 3.7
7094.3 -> 3.632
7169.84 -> 3.672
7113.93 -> 3.658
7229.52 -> 3.652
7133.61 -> 3.727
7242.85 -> 8.084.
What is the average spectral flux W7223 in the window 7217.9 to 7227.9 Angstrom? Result 3.58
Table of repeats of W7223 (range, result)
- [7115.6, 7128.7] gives 3.52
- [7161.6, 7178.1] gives 3.71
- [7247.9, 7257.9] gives 5.6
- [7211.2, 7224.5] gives 3.44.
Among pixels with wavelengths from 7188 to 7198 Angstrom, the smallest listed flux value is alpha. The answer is 3.381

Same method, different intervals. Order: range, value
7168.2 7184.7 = 3.64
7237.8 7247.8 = 5.74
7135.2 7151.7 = 3.471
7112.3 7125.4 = 3.465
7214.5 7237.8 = 3.306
